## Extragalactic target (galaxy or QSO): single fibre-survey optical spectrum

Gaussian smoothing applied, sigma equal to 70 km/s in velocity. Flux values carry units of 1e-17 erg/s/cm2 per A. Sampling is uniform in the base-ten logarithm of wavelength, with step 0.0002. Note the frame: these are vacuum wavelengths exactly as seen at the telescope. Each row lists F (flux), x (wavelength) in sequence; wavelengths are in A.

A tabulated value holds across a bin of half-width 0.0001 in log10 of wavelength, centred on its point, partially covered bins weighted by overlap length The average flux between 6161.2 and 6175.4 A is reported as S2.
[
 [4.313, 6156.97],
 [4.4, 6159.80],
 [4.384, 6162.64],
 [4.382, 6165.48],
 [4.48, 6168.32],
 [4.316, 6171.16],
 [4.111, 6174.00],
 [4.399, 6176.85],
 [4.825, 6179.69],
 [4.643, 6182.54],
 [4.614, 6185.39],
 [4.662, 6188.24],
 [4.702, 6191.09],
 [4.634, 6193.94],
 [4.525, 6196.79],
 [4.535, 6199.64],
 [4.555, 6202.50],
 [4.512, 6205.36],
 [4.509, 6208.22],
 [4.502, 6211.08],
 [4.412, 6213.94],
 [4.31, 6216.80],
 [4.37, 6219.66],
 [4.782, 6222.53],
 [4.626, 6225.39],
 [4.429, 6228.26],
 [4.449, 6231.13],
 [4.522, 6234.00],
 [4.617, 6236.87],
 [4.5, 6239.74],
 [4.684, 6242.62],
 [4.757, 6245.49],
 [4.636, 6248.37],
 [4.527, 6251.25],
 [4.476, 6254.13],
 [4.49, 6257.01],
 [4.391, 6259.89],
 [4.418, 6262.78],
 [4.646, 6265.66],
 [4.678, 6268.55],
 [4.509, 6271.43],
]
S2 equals 4.33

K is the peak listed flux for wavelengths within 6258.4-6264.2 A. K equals 4.418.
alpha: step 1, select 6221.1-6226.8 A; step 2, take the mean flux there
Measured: 4.71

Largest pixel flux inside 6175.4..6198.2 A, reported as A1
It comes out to 4.825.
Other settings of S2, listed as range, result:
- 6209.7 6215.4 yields 4.46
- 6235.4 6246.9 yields 4.64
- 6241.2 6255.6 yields 4.62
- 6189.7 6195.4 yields 4.67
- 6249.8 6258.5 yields 4.5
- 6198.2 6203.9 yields 4.54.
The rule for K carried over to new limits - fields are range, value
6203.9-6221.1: 4.512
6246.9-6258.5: 4.636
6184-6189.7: 4.662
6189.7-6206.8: 4.702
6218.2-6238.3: 4.782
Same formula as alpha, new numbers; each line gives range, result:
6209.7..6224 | 4.48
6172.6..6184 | 4.49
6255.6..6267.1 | 4.49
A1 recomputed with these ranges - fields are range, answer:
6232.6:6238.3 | 4.617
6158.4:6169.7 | 4.48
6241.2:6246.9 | 4.757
